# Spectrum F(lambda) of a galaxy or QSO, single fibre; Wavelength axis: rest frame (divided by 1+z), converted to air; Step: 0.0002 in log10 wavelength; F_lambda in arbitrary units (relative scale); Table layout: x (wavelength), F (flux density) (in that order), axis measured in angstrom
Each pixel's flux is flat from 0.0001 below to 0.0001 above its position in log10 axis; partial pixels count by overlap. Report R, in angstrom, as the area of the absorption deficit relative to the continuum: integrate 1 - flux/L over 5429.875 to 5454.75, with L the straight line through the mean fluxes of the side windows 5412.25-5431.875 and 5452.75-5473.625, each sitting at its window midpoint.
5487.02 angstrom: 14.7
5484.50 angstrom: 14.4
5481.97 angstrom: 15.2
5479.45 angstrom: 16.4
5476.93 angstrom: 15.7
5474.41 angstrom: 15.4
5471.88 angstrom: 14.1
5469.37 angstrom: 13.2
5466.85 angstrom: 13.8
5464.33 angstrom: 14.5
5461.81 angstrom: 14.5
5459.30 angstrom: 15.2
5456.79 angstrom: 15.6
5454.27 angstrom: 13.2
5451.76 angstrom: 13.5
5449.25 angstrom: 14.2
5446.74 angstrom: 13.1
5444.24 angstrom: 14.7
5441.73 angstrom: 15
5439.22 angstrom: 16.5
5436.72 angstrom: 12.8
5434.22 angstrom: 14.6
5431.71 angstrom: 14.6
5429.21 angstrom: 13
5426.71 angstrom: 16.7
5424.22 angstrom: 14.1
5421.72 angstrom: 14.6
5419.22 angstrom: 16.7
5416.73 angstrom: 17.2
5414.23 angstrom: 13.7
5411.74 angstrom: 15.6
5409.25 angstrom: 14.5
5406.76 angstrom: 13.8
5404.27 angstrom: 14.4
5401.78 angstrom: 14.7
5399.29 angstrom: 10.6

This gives 0.8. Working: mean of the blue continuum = 15.1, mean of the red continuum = 14.3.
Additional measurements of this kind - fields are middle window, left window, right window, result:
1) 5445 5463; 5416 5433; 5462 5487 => 0.9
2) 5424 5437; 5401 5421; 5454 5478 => 0.4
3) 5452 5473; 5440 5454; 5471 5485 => 0.7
